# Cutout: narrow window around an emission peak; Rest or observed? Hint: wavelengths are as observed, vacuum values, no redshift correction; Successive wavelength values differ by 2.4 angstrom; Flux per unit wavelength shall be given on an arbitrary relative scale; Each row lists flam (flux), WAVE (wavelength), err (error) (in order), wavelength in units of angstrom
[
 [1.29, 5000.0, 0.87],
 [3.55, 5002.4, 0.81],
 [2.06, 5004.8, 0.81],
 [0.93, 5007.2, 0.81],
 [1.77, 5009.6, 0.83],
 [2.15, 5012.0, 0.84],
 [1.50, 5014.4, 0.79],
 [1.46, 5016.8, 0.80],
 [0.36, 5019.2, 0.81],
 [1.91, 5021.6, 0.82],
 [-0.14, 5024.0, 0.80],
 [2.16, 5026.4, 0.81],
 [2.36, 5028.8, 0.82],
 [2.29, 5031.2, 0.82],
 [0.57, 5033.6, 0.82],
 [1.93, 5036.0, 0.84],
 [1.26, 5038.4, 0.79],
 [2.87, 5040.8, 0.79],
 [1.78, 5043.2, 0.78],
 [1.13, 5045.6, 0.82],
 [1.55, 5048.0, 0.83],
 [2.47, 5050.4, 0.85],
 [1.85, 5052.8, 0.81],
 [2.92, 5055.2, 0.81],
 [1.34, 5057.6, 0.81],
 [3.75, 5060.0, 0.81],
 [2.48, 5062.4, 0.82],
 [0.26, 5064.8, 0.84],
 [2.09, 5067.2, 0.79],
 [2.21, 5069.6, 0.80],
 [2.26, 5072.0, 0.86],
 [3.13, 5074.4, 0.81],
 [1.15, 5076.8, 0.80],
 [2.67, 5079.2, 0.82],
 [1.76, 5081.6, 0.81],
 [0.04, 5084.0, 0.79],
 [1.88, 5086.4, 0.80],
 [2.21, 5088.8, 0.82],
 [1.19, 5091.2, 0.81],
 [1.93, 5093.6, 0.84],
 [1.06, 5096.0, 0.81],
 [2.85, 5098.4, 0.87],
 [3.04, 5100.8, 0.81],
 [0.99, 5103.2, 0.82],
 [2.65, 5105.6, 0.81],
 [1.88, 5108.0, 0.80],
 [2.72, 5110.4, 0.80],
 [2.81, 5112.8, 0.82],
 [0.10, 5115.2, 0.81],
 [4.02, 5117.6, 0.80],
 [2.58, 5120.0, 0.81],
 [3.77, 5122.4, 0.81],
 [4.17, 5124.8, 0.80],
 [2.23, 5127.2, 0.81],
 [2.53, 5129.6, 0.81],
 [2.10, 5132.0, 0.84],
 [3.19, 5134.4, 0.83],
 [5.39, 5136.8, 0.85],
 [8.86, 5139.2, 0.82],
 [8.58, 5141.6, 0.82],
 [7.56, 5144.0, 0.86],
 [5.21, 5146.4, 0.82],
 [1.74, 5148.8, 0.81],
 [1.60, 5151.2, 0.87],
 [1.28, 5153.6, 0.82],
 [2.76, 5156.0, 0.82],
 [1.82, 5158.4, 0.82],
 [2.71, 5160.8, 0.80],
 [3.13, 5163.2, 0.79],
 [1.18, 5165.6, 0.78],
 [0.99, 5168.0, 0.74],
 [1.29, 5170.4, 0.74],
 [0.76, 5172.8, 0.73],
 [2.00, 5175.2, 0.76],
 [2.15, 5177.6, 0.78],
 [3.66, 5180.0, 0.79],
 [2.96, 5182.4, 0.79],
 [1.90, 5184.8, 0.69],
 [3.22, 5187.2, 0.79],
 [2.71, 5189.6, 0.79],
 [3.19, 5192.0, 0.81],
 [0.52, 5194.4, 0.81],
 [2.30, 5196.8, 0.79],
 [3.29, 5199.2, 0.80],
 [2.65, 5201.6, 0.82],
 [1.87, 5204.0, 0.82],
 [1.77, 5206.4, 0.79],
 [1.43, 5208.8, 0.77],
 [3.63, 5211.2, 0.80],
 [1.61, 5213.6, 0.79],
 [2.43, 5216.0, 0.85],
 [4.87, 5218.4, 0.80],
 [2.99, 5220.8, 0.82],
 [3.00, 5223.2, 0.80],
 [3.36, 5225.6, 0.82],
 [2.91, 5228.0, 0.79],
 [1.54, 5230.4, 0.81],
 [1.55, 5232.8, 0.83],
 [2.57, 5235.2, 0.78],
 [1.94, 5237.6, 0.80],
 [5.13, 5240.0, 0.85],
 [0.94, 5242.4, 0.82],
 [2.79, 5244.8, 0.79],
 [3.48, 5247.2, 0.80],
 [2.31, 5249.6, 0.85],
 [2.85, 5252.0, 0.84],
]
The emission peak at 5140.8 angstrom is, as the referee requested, [O II]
